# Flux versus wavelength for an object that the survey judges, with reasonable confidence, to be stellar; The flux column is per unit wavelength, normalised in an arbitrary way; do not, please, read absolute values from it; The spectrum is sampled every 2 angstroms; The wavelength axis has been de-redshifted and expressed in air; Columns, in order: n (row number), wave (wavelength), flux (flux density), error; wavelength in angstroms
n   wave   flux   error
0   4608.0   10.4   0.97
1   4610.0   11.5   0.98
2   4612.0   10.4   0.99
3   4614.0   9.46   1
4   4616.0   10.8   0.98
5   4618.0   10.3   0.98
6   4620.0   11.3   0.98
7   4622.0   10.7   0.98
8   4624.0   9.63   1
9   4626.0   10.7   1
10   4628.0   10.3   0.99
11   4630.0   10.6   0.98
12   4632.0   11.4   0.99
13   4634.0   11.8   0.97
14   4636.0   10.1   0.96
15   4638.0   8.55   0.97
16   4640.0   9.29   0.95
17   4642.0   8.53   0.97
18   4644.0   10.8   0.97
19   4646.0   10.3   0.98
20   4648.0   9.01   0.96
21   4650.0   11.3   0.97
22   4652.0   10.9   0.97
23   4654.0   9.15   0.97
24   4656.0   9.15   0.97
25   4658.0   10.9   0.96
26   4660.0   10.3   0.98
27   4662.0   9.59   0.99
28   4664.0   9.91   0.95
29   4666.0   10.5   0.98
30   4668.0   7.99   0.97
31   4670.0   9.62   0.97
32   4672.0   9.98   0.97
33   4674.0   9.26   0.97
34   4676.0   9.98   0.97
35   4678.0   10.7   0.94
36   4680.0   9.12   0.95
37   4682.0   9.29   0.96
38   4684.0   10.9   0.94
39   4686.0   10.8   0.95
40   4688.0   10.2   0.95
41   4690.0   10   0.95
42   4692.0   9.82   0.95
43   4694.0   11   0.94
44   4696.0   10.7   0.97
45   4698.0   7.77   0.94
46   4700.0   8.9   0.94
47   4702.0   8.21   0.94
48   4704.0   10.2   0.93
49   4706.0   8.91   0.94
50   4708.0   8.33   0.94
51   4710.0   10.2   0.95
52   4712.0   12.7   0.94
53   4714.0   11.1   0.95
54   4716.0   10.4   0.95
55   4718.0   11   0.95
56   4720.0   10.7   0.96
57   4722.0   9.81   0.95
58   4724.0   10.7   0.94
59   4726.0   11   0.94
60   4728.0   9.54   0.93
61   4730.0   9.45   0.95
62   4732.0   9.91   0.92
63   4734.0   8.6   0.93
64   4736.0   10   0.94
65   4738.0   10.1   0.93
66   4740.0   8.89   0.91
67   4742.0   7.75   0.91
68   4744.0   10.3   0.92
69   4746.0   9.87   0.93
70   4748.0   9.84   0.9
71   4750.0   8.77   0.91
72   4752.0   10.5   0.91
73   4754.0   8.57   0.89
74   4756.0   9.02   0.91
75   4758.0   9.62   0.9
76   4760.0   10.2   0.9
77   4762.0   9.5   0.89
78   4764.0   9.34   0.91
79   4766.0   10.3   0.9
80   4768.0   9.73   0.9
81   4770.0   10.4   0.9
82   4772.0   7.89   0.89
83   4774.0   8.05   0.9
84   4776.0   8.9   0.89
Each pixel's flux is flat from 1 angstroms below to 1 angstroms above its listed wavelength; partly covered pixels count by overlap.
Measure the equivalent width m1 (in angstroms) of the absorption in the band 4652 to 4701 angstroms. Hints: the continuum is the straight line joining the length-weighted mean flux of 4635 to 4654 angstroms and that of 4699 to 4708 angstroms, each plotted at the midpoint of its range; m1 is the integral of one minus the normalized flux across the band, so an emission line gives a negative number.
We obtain -2.49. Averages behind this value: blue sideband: 9.83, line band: 9.84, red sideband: 8.97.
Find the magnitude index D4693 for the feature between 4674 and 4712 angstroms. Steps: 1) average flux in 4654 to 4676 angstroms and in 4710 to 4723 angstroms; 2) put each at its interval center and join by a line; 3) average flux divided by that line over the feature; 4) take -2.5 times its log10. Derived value 0.059 mag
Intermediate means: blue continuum 9.71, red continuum 10.9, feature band 9.79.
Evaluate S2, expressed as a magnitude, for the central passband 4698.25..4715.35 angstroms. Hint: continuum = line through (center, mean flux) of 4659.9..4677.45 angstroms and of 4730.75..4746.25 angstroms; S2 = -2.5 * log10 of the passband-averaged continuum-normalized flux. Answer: -0.02 mag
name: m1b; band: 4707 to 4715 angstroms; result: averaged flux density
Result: 10.6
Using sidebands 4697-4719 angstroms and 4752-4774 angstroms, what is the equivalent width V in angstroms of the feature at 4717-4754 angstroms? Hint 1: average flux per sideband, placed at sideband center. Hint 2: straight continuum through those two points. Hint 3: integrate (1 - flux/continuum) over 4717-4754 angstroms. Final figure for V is -0.6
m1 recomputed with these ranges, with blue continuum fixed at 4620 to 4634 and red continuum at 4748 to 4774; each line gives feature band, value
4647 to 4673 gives 1.3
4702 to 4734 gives -1.0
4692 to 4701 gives 0.4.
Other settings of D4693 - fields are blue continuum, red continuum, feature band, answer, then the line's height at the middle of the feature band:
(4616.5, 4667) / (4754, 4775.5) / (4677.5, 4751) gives -0.019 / 9.7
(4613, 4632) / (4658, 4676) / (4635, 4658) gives 0.031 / 10.1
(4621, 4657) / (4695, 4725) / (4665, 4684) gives 0.041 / 10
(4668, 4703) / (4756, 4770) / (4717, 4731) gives -0.061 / 9.75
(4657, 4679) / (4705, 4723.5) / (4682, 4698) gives -0.014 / 10.1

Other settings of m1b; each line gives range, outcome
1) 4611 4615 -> 9.93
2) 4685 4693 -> 10.2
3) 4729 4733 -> 9.68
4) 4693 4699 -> 9.82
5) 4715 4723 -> 10.5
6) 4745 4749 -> 9.86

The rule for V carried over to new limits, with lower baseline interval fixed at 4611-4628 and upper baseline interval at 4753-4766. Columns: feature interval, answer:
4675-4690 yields -0.2 angstroms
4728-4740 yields 0.1 angstroms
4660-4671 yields 0.5 angstroms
